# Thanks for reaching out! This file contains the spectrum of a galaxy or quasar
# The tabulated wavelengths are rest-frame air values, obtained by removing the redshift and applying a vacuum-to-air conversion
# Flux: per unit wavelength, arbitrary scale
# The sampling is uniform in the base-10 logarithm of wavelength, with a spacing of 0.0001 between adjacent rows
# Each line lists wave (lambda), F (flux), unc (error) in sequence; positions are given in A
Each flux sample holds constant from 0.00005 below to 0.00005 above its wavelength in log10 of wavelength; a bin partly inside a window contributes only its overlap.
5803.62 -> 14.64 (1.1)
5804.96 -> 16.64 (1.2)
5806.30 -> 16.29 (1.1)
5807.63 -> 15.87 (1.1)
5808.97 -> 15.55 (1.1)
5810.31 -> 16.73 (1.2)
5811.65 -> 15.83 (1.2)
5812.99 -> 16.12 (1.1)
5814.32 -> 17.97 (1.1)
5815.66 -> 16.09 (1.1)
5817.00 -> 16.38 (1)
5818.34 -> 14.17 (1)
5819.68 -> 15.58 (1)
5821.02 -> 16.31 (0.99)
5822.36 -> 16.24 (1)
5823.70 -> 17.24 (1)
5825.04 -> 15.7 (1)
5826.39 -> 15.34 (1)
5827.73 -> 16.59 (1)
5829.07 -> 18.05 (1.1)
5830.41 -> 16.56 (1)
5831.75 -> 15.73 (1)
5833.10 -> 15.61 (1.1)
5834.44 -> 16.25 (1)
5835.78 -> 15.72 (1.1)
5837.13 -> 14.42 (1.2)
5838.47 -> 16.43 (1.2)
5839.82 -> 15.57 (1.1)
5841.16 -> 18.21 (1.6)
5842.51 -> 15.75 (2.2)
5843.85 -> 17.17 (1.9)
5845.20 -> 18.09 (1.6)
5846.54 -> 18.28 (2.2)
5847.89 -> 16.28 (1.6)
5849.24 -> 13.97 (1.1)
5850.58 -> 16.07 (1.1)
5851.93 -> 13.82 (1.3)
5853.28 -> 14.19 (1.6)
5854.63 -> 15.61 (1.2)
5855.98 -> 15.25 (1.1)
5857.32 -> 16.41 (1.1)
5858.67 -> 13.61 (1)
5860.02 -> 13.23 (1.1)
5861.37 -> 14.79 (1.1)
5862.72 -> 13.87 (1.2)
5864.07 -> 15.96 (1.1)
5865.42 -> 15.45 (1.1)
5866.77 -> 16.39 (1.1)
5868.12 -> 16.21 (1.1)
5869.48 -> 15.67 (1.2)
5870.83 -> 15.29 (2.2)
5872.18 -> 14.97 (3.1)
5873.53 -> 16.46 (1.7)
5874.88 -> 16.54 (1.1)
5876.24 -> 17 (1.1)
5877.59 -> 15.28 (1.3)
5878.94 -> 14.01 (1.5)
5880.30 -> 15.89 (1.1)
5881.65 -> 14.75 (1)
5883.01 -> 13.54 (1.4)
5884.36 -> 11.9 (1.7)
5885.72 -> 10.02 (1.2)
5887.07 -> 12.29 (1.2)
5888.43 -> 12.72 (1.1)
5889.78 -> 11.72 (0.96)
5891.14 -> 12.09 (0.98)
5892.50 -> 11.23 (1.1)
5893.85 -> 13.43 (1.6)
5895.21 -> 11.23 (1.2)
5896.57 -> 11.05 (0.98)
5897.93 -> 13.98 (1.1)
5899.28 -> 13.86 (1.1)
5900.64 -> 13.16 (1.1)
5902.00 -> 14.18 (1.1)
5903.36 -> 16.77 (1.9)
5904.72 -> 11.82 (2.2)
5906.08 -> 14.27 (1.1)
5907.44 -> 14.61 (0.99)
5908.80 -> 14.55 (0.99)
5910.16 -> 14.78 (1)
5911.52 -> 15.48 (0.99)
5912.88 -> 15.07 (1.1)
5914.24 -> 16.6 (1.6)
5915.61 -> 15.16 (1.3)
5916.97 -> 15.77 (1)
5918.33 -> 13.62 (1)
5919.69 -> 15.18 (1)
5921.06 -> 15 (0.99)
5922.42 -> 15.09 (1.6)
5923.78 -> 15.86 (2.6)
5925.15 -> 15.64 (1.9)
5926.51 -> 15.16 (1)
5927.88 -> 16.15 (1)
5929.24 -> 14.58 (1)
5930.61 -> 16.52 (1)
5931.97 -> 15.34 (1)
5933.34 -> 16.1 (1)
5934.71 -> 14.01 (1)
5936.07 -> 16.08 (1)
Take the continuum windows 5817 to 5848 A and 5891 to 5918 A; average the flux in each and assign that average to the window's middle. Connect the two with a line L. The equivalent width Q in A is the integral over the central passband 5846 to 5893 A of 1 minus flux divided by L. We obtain 1.7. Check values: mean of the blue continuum 16.3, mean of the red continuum 14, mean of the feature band 14.6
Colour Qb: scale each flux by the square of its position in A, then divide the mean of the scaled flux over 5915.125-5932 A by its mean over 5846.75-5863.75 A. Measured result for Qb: 1.05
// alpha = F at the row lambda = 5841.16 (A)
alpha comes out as 18.21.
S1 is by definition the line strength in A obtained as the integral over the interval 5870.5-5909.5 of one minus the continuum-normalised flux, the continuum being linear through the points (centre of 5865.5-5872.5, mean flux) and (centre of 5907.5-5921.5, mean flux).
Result 4.31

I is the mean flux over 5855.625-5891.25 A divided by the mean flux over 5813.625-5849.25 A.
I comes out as 0.9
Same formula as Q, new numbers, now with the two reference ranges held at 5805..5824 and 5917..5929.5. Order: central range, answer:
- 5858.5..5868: 0.5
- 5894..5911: 1.9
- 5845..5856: 0.1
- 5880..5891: 2.0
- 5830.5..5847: -0.5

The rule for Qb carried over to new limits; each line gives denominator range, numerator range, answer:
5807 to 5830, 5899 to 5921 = 0.93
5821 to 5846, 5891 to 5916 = 0.87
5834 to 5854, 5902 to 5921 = 0.95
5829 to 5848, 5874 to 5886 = 0.89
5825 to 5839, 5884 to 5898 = 0.76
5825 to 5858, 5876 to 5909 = 0.85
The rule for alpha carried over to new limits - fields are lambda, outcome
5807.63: 15.87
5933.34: 16.1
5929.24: 14.58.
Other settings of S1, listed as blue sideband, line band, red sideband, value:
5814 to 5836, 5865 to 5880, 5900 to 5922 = -0.4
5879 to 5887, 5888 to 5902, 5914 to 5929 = 1.4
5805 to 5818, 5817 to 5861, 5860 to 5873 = -0.2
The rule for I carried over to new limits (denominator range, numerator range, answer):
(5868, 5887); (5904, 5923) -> 1.01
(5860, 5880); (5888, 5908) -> 0.84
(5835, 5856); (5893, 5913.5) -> 0.87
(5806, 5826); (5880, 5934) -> 0.88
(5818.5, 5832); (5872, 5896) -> 0.83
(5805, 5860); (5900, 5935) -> 0.94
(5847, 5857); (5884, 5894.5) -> 0.79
